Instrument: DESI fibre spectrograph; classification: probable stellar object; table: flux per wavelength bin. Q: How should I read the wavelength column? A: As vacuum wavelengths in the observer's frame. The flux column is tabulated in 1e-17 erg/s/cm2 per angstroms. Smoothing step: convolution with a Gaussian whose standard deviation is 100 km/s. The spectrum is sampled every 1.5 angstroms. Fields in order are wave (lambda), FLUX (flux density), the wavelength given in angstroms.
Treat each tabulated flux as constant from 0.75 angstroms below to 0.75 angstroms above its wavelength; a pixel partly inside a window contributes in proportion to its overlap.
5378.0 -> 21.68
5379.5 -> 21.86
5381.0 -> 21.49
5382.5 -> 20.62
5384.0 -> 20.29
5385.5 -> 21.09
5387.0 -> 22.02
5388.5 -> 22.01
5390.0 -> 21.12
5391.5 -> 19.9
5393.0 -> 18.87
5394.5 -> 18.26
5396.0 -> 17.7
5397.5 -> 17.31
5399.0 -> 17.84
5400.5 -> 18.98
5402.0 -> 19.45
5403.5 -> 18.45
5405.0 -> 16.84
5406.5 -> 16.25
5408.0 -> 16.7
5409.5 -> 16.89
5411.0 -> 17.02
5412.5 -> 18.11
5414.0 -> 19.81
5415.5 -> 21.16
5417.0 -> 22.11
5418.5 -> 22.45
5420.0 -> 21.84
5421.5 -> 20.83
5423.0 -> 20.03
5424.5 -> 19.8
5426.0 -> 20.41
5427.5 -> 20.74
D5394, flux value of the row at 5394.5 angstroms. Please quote 18.26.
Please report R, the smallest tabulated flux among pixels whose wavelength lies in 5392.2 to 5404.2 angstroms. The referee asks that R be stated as 17.31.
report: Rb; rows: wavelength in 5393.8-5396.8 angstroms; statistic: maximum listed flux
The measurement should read 18.26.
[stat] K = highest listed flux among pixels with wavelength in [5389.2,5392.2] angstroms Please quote 21.12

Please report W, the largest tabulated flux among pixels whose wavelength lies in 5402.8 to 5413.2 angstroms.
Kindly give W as 18.45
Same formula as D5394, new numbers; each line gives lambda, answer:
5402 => 19.45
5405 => 16.84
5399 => 17.84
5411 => 17.02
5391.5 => 19.9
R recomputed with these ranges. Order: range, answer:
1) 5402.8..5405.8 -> 16.84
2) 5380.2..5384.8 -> 20.29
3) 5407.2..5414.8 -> 16.7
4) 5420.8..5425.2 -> 19.8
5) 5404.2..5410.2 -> 16.25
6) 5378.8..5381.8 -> 21.49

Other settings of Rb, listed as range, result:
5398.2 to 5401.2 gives 18.98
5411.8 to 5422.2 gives 22.45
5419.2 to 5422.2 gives 21.84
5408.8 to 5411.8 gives 17.02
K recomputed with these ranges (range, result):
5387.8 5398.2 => 22.01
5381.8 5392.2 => 22.02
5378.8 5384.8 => 21.86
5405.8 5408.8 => 16.7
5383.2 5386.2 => 21.09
